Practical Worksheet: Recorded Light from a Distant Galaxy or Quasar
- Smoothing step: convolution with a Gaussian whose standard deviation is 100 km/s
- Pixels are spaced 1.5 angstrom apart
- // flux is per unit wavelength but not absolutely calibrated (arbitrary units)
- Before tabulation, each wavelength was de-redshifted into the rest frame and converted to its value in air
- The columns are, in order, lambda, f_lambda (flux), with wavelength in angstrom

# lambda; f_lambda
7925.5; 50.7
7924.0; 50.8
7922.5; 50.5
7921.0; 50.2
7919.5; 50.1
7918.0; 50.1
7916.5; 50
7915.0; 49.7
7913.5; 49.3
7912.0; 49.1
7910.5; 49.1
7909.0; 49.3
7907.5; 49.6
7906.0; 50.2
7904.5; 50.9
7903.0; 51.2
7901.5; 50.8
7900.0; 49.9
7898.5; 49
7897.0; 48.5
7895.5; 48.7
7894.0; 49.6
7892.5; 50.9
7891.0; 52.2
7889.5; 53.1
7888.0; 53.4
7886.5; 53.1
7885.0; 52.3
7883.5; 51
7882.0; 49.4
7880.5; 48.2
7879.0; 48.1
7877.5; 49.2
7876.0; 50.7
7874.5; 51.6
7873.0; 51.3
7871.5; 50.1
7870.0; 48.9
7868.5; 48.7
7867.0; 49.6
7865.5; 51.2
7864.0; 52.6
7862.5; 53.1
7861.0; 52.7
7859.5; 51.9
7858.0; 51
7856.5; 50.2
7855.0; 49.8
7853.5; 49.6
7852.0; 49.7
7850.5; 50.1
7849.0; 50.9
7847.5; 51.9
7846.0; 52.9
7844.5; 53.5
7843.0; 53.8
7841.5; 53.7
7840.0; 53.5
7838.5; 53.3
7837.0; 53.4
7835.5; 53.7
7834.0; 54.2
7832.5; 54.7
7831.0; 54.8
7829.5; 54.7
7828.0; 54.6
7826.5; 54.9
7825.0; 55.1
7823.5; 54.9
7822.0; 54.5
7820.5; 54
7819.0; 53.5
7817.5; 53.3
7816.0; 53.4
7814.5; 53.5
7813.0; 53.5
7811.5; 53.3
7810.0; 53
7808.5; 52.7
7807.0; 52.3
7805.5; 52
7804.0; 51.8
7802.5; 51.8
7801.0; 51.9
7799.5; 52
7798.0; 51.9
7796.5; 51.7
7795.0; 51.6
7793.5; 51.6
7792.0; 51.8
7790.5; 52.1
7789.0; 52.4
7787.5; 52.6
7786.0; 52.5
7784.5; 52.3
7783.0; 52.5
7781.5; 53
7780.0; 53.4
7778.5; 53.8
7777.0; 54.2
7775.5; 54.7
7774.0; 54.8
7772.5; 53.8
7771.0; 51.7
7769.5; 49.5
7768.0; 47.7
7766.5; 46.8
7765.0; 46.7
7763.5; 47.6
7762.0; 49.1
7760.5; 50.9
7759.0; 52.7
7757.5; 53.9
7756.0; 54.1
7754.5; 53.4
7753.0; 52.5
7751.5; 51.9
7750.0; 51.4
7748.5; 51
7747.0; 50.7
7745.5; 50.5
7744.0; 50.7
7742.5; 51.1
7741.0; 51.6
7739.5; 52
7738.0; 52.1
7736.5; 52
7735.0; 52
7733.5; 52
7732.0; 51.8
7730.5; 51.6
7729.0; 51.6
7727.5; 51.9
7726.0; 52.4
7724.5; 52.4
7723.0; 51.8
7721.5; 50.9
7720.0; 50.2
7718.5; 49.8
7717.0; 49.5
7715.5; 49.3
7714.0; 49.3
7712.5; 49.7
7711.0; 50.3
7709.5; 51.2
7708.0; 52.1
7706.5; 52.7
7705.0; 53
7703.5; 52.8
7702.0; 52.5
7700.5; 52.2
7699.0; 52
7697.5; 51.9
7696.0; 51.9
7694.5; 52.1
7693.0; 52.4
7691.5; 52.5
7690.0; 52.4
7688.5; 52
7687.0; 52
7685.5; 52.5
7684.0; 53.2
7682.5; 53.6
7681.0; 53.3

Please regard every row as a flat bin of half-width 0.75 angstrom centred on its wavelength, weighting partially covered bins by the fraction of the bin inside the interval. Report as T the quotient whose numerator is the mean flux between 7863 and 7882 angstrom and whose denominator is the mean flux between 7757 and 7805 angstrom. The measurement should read 0.97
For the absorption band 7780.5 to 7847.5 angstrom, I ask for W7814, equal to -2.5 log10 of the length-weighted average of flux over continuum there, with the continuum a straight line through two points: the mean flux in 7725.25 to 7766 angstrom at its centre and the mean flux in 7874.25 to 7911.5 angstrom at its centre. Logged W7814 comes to -0.046 mag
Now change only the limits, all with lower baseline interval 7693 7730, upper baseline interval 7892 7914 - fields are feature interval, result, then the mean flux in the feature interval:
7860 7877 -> -0.02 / 50.9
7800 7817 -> -0.04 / 52.7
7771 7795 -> -0.05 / 52.9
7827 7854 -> -0.06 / 53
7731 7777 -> -0.01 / 51.4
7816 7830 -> -0.08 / 54.3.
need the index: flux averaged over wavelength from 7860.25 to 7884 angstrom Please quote 50.4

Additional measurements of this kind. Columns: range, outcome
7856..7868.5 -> 51.4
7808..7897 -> 52.1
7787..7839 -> 53.2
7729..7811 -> 51.8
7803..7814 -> 52.7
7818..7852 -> 53.6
